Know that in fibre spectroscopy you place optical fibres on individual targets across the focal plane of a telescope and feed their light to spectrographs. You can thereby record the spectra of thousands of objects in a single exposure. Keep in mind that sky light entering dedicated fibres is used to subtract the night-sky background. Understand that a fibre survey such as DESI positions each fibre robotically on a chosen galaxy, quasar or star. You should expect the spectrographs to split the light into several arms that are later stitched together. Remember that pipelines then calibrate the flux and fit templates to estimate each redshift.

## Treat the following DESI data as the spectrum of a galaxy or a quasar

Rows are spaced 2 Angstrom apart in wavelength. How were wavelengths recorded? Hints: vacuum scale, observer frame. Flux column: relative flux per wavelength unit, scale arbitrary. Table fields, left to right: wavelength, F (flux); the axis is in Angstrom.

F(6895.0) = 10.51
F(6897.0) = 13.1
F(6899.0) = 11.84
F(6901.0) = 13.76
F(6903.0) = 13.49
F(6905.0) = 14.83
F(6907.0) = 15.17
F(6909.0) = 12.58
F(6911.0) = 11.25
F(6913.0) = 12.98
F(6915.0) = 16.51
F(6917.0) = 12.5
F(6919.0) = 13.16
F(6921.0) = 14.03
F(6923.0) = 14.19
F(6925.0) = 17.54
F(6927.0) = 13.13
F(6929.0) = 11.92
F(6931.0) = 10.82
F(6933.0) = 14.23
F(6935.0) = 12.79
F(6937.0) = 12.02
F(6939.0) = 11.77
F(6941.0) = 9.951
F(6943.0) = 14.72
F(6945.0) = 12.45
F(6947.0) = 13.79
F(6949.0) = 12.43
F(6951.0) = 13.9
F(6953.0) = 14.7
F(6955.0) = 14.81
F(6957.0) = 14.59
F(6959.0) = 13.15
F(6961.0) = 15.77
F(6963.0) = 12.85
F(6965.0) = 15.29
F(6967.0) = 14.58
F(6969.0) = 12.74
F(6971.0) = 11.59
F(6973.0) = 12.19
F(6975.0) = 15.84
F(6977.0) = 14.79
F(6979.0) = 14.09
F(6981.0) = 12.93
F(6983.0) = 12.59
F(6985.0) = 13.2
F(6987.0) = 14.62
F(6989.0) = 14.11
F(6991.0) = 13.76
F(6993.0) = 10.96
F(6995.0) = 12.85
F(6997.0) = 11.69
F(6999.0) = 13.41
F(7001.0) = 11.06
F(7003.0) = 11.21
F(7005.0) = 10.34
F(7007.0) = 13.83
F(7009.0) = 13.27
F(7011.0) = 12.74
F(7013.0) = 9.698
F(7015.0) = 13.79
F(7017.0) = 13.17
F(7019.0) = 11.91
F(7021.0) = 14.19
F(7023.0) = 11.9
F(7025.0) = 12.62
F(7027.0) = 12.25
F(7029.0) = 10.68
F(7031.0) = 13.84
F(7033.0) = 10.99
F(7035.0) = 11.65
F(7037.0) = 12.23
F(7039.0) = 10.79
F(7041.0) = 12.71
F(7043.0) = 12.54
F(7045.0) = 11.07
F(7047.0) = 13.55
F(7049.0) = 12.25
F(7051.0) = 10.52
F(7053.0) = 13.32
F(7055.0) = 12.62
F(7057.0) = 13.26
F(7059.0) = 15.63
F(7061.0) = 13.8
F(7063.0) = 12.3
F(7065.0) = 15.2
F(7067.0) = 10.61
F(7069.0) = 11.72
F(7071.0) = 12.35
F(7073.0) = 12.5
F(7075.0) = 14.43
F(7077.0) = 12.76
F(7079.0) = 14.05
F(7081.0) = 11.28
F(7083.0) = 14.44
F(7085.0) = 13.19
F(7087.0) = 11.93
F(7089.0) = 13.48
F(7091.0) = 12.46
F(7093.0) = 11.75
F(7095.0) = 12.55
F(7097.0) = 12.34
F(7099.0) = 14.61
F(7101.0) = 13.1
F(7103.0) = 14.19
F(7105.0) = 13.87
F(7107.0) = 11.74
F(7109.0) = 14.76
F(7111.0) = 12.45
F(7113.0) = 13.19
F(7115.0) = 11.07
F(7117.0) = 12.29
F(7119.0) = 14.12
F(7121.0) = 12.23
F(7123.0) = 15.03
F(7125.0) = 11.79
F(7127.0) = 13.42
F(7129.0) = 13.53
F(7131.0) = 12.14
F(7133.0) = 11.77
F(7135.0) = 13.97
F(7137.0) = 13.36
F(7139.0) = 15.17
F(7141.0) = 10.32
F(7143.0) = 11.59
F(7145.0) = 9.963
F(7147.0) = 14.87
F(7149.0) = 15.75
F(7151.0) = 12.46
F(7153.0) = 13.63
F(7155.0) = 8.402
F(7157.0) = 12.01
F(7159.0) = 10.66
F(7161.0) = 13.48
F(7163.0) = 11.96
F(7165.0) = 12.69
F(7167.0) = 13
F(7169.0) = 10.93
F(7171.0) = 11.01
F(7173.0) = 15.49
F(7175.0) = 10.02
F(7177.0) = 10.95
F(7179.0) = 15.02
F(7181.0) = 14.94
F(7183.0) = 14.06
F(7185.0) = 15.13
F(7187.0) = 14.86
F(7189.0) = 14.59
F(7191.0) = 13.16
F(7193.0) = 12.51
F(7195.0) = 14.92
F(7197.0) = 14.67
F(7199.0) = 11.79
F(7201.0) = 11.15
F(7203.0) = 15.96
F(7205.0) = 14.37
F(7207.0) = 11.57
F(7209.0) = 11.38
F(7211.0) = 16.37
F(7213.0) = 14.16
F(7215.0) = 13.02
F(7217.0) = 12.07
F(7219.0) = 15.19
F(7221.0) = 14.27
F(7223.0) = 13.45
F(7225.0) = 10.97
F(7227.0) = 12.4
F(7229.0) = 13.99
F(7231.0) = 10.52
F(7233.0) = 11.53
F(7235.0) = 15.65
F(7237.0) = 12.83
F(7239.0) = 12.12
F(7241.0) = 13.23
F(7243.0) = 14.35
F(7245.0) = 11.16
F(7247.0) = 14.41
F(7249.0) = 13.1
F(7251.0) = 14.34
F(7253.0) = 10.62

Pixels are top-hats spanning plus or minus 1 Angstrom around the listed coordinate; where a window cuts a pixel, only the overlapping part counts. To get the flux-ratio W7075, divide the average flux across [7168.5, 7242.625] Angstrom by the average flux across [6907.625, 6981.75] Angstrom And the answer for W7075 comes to 1.0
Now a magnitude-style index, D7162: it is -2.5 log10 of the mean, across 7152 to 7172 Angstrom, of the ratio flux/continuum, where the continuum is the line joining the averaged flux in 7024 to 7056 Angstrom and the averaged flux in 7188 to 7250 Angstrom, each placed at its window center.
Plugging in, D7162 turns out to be 0.10 mag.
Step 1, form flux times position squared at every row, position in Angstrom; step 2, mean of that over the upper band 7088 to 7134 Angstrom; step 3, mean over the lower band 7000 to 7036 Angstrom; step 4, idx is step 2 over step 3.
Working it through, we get 1.1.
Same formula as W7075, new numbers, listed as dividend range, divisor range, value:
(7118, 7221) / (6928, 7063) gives 1.02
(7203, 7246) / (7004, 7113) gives 1.04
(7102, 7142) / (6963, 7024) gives 1.01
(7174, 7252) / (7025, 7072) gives 1.07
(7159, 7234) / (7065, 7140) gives 1.01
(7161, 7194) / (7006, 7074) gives 1.05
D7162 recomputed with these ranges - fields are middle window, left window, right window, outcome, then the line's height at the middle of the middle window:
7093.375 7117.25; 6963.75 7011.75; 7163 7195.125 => 0.01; 13.2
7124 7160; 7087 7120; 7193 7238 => 0.05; 13.1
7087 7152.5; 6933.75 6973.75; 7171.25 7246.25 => 0.03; 13.3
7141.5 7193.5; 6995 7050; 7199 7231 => 0.02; 13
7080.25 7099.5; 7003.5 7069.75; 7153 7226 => -0.01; 12.7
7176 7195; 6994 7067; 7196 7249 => -0.08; 13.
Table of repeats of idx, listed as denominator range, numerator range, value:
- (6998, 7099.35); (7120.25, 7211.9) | 1.07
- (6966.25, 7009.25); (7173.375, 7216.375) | 1.11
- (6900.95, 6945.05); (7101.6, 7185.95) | 1.03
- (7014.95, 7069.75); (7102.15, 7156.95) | 1.05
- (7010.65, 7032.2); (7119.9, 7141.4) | 1.08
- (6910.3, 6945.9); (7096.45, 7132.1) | 1.05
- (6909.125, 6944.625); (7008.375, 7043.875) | 0.96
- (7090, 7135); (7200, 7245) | 1.05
